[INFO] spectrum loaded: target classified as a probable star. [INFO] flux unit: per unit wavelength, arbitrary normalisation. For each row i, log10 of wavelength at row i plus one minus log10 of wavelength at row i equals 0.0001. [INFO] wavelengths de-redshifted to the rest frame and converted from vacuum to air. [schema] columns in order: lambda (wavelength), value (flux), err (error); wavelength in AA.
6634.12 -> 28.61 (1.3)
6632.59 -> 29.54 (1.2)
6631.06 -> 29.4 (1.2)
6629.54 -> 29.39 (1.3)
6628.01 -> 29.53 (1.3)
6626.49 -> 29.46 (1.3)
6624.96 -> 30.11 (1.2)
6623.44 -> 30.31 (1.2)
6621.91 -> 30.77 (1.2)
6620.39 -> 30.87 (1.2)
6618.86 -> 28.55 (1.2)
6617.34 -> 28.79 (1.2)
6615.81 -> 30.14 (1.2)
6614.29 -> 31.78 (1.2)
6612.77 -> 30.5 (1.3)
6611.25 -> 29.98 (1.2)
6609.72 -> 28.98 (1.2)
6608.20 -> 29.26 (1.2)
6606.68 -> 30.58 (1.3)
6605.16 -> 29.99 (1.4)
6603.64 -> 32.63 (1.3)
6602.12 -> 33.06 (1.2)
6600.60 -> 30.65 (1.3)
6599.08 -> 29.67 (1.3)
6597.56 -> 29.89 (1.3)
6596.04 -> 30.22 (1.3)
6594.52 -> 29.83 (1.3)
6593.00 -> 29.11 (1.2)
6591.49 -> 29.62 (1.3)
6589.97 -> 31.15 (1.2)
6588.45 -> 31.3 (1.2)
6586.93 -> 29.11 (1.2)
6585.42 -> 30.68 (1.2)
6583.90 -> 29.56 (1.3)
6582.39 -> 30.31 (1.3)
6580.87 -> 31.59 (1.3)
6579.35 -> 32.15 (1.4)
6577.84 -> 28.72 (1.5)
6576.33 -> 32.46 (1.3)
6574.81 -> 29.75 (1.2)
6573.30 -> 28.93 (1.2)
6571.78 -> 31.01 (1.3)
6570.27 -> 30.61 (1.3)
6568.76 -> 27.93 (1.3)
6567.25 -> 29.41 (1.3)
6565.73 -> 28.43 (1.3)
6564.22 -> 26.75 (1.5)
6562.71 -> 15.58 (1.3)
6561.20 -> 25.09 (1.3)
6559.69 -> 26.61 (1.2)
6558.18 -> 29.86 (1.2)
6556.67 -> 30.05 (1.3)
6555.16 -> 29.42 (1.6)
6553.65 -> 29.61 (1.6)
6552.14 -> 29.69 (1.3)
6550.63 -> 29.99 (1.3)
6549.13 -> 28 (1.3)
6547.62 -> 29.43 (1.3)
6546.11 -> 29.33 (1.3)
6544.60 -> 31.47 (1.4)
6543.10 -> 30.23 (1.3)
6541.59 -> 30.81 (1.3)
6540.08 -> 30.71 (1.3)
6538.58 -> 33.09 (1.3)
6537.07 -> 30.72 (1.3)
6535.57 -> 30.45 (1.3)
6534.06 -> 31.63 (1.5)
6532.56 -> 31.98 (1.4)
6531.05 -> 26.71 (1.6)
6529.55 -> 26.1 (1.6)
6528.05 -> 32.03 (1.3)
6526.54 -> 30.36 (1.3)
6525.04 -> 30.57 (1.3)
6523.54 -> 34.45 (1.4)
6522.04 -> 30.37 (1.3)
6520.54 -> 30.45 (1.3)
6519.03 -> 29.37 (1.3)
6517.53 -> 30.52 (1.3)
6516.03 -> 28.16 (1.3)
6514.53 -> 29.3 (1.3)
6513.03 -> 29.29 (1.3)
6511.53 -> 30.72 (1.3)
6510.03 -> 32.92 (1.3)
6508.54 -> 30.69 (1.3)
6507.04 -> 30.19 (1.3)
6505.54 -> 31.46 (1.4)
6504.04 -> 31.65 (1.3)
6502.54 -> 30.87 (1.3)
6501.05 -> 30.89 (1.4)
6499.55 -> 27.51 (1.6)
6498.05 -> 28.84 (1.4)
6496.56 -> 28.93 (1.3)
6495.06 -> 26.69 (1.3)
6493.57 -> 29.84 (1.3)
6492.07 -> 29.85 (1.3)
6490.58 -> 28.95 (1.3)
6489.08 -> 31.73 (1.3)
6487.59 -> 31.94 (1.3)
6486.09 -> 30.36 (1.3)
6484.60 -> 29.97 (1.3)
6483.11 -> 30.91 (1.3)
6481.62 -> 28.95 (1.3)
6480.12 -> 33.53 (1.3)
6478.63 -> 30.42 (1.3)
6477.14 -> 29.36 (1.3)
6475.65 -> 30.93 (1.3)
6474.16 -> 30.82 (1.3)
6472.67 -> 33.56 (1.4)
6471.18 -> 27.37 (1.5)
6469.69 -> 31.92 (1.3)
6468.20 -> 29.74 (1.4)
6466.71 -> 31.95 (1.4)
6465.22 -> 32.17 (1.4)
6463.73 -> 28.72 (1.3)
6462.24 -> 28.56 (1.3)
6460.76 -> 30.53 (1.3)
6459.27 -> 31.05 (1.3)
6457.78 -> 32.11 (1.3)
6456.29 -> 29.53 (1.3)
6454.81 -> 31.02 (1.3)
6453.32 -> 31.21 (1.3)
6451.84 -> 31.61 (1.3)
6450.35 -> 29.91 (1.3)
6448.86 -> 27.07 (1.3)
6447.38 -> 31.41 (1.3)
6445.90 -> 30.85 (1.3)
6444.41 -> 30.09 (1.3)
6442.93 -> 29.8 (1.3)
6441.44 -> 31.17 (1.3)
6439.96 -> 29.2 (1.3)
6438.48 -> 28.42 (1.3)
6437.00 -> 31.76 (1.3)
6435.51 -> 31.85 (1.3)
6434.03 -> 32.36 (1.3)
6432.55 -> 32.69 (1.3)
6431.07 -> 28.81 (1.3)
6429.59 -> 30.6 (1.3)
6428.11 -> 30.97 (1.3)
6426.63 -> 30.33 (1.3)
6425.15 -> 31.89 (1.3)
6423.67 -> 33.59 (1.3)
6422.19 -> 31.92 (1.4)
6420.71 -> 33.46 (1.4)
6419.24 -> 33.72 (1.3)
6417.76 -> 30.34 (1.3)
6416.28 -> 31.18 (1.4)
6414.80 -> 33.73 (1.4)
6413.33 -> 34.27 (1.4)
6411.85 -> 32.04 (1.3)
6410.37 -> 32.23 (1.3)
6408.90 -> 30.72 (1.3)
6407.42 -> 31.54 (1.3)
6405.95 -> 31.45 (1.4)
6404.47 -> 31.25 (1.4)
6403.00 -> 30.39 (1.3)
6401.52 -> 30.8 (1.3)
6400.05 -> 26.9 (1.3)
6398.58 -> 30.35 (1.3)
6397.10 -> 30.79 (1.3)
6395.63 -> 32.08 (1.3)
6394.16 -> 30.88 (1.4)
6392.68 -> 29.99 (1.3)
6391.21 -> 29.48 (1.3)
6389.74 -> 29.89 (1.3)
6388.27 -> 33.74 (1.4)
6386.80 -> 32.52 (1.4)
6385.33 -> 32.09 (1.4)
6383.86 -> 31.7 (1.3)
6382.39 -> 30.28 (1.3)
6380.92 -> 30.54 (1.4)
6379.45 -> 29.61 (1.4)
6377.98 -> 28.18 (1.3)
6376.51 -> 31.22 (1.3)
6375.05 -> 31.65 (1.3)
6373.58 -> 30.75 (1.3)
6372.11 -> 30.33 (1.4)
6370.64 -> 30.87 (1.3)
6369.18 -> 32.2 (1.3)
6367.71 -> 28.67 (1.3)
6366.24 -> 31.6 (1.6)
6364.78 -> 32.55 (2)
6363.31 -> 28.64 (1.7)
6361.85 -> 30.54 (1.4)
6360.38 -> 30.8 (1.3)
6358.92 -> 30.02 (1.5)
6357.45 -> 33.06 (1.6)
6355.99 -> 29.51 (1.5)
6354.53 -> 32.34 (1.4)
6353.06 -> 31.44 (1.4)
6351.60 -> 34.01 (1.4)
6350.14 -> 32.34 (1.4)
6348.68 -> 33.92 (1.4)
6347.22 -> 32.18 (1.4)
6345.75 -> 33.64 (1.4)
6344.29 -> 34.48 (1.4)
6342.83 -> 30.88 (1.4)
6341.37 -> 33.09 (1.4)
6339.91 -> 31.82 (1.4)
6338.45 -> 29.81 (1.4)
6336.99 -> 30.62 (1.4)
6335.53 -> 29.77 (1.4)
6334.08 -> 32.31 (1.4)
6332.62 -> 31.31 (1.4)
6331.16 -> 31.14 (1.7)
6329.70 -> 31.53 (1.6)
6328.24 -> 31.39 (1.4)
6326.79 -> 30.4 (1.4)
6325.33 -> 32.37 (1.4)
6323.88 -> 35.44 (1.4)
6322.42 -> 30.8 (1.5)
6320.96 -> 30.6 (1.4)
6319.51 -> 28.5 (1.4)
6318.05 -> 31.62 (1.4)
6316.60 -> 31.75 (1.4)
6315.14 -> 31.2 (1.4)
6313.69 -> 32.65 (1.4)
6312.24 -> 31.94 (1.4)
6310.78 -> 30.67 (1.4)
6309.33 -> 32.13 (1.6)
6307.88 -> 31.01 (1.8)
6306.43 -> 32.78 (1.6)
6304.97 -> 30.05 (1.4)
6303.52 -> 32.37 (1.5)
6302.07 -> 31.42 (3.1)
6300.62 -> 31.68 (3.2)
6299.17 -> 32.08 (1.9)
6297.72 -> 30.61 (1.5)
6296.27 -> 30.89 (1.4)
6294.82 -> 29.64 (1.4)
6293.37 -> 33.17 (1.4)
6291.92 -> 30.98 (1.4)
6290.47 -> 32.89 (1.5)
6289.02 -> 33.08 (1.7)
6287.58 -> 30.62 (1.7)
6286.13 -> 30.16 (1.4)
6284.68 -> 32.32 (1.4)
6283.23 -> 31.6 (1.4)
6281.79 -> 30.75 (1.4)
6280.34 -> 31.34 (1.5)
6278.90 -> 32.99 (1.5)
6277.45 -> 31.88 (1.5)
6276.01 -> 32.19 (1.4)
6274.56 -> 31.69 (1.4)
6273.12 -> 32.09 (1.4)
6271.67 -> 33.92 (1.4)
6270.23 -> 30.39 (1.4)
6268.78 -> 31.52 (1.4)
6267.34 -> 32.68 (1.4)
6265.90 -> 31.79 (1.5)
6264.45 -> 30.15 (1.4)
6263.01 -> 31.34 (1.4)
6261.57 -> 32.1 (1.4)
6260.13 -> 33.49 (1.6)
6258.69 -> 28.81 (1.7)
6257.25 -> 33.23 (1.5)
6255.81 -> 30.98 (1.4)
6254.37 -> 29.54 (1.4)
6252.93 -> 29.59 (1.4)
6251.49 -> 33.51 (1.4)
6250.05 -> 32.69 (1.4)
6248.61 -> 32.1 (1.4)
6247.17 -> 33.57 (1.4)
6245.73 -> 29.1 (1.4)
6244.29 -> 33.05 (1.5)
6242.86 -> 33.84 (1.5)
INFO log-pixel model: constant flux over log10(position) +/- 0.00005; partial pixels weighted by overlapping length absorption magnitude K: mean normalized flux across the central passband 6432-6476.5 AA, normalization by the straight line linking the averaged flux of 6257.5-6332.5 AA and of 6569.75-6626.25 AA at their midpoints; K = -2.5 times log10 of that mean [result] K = 0.01 mag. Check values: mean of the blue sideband 31.6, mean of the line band 30.6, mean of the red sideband 30.3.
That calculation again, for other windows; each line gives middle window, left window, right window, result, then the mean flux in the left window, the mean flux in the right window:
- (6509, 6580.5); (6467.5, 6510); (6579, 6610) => 0.03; 30.3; 30.4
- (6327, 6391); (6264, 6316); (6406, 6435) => 0.02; 31.7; 31.9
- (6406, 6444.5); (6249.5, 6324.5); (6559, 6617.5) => -0.03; 31.6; 29.5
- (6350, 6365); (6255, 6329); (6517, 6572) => -0.01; 31.6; 29.4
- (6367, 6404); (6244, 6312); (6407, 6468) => 0.02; 31.6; 31.1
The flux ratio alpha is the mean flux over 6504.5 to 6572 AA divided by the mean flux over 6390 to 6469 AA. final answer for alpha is 1.0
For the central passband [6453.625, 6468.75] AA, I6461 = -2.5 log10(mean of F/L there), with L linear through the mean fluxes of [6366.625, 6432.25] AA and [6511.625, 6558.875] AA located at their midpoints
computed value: 0.00 mag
